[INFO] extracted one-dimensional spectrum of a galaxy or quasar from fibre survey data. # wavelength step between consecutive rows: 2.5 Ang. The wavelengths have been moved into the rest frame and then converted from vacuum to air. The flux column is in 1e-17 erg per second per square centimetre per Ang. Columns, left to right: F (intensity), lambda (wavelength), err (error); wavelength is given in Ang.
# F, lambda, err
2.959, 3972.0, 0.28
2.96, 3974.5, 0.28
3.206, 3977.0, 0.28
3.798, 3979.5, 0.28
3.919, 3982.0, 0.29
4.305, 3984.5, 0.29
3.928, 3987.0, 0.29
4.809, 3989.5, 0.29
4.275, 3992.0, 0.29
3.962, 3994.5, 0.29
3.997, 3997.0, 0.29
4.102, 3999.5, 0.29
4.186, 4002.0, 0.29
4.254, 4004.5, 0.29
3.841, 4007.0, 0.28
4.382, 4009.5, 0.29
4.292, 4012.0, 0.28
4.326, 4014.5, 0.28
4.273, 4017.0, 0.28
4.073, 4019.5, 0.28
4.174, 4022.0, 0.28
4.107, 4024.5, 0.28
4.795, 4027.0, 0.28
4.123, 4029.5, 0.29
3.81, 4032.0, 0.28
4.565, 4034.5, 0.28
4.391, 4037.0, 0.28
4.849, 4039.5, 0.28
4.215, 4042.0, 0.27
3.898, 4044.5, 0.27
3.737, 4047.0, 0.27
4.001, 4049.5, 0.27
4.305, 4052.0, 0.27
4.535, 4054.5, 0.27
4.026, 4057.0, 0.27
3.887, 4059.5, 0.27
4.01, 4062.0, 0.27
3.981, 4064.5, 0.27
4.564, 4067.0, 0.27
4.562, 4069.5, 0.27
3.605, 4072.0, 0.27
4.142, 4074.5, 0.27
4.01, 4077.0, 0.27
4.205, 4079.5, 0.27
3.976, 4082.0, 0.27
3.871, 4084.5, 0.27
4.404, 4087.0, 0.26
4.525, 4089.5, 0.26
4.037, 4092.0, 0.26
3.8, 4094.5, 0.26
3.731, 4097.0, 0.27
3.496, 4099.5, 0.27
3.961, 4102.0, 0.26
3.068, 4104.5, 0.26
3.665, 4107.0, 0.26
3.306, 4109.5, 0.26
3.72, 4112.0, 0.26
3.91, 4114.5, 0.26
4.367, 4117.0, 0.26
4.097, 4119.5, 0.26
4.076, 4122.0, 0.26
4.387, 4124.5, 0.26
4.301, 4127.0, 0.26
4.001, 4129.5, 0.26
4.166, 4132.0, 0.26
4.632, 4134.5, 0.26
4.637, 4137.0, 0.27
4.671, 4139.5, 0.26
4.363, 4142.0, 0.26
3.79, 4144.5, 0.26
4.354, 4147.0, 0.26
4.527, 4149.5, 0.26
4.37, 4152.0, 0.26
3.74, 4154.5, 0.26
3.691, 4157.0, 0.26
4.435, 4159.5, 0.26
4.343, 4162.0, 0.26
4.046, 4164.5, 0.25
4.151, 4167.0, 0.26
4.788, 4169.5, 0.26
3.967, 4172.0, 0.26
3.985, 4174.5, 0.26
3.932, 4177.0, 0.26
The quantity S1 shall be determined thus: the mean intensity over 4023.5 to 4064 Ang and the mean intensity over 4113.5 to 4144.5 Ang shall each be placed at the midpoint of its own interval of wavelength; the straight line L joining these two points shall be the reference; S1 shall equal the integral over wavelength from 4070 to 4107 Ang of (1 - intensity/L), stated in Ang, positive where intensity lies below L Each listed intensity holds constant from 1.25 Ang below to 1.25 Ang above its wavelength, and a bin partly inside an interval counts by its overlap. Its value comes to 2.8 Ang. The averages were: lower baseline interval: 4.2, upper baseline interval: 4.28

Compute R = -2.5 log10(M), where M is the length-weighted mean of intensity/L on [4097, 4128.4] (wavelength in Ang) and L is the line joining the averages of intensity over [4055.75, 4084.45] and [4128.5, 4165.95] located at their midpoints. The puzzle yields 0.09 mag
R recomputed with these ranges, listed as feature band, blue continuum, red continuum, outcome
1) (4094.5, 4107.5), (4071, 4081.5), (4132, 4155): 0.15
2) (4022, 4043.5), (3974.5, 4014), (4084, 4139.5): -0.08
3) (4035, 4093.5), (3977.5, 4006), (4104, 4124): -0.06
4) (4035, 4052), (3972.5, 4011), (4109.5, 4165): -0.04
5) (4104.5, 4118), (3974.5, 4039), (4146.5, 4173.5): 0.13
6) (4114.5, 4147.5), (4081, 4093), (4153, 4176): -0.03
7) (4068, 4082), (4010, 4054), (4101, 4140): 0.01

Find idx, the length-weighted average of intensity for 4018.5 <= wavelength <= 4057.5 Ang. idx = 4.23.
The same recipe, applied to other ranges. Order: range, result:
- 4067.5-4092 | 4.15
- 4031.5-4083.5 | 4.16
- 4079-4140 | 4.03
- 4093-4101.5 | 3.71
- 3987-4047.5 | 4.23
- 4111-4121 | 4.03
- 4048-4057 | 4.23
